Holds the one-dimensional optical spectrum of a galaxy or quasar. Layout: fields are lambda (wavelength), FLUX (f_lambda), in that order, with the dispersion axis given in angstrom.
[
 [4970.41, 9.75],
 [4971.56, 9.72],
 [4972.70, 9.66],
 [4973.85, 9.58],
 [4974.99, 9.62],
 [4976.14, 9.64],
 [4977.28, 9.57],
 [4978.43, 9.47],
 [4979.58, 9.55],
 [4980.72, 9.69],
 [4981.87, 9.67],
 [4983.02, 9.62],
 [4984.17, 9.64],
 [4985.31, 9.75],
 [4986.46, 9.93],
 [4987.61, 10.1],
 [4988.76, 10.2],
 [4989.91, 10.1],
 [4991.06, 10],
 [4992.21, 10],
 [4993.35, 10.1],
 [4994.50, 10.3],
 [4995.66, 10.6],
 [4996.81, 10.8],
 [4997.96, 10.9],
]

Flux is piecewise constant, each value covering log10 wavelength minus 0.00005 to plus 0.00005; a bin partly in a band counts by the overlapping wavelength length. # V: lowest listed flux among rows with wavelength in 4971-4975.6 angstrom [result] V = 9.58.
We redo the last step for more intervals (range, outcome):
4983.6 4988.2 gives 9.64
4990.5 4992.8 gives 10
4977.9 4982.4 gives 9.47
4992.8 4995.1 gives 10.1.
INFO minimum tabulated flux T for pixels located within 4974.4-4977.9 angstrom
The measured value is 9.57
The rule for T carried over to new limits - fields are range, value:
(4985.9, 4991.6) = 9.93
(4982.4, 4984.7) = 9.62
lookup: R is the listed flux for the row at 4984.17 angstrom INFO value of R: 9.64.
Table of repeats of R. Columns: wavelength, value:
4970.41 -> 9.75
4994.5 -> 10.3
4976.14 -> 9.64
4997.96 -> 10.9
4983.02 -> 9.62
